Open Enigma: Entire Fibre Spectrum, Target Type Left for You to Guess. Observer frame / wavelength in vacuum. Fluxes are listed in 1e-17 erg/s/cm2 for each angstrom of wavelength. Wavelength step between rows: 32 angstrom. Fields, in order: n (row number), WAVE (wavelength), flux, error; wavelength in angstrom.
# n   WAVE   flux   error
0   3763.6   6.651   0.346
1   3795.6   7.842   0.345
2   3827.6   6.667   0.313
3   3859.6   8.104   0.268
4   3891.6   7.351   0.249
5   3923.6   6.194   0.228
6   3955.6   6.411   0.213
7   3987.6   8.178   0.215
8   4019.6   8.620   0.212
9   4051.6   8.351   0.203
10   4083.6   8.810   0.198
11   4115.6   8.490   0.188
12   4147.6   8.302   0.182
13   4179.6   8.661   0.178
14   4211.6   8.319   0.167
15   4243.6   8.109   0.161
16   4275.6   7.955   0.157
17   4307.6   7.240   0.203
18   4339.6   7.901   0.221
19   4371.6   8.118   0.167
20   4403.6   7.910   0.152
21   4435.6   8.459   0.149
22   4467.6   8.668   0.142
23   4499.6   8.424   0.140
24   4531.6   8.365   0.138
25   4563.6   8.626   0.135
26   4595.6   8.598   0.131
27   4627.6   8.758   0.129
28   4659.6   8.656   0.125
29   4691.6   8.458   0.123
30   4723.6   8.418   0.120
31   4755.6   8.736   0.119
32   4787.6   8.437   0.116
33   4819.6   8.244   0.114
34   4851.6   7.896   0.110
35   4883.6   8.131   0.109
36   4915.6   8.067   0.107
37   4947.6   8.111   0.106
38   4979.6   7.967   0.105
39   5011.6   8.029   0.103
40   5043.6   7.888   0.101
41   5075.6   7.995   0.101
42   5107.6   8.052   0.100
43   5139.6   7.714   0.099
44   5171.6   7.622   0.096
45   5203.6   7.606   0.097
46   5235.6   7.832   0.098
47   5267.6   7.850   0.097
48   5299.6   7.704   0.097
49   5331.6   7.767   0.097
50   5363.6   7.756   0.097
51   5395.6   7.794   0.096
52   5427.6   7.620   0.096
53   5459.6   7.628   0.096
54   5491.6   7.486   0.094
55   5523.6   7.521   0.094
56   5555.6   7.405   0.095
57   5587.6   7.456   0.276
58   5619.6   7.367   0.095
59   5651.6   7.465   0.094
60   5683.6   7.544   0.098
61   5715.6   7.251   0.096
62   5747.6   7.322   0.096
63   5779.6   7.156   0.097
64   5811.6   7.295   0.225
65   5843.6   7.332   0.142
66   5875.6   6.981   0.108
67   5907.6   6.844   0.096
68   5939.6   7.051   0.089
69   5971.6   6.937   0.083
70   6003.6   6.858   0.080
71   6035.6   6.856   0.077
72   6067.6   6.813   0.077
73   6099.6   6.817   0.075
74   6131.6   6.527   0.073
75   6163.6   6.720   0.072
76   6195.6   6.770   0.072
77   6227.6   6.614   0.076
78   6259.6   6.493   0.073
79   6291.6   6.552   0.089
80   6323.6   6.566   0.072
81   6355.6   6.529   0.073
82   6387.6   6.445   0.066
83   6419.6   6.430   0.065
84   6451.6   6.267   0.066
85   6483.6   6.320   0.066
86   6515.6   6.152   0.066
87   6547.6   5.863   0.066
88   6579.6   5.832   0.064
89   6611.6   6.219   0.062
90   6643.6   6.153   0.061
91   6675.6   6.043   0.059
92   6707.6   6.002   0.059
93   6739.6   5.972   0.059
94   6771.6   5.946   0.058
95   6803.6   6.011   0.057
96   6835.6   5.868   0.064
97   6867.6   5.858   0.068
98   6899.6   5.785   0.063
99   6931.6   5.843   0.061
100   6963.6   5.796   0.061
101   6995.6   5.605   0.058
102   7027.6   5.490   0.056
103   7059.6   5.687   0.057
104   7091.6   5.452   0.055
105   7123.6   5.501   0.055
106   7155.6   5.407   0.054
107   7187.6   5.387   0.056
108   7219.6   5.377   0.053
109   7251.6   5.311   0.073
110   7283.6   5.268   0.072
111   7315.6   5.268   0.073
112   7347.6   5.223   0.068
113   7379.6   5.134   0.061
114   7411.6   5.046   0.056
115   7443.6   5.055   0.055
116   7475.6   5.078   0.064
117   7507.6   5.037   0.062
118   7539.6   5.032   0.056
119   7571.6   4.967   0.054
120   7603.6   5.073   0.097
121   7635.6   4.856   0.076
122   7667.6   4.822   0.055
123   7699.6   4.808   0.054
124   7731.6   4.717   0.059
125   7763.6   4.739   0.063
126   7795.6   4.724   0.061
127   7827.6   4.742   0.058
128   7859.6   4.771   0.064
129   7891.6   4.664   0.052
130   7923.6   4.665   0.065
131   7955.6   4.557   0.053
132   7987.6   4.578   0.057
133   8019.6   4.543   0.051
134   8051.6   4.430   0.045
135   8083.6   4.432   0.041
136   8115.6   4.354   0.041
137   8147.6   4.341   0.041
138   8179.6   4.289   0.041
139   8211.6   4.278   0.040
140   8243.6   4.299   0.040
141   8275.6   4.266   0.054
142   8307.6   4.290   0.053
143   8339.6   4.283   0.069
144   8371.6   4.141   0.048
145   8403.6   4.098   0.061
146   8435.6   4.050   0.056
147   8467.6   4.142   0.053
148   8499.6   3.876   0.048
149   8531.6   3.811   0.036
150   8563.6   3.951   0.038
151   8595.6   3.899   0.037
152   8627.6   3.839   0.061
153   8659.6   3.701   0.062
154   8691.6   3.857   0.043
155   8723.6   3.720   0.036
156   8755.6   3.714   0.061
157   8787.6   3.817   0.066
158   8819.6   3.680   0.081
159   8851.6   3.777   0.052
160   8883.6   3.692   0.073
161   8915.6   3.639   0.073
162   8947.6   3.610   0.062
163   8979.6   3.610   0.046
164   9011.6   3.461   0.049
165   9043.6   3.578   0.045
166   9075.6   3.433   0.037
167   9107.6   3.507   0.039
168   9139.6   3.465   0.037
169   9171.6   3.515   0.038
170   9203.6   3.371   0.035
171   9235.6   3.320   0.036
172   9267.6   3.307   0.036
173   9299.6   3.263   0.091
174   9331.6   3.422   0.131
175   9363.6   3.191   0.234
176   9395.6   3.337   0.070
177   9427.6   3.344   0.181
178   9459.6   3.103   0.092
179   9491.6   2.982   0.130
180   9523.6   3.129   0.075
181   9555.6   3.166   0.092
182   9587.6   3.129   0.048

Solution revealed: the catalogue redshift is 0.000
